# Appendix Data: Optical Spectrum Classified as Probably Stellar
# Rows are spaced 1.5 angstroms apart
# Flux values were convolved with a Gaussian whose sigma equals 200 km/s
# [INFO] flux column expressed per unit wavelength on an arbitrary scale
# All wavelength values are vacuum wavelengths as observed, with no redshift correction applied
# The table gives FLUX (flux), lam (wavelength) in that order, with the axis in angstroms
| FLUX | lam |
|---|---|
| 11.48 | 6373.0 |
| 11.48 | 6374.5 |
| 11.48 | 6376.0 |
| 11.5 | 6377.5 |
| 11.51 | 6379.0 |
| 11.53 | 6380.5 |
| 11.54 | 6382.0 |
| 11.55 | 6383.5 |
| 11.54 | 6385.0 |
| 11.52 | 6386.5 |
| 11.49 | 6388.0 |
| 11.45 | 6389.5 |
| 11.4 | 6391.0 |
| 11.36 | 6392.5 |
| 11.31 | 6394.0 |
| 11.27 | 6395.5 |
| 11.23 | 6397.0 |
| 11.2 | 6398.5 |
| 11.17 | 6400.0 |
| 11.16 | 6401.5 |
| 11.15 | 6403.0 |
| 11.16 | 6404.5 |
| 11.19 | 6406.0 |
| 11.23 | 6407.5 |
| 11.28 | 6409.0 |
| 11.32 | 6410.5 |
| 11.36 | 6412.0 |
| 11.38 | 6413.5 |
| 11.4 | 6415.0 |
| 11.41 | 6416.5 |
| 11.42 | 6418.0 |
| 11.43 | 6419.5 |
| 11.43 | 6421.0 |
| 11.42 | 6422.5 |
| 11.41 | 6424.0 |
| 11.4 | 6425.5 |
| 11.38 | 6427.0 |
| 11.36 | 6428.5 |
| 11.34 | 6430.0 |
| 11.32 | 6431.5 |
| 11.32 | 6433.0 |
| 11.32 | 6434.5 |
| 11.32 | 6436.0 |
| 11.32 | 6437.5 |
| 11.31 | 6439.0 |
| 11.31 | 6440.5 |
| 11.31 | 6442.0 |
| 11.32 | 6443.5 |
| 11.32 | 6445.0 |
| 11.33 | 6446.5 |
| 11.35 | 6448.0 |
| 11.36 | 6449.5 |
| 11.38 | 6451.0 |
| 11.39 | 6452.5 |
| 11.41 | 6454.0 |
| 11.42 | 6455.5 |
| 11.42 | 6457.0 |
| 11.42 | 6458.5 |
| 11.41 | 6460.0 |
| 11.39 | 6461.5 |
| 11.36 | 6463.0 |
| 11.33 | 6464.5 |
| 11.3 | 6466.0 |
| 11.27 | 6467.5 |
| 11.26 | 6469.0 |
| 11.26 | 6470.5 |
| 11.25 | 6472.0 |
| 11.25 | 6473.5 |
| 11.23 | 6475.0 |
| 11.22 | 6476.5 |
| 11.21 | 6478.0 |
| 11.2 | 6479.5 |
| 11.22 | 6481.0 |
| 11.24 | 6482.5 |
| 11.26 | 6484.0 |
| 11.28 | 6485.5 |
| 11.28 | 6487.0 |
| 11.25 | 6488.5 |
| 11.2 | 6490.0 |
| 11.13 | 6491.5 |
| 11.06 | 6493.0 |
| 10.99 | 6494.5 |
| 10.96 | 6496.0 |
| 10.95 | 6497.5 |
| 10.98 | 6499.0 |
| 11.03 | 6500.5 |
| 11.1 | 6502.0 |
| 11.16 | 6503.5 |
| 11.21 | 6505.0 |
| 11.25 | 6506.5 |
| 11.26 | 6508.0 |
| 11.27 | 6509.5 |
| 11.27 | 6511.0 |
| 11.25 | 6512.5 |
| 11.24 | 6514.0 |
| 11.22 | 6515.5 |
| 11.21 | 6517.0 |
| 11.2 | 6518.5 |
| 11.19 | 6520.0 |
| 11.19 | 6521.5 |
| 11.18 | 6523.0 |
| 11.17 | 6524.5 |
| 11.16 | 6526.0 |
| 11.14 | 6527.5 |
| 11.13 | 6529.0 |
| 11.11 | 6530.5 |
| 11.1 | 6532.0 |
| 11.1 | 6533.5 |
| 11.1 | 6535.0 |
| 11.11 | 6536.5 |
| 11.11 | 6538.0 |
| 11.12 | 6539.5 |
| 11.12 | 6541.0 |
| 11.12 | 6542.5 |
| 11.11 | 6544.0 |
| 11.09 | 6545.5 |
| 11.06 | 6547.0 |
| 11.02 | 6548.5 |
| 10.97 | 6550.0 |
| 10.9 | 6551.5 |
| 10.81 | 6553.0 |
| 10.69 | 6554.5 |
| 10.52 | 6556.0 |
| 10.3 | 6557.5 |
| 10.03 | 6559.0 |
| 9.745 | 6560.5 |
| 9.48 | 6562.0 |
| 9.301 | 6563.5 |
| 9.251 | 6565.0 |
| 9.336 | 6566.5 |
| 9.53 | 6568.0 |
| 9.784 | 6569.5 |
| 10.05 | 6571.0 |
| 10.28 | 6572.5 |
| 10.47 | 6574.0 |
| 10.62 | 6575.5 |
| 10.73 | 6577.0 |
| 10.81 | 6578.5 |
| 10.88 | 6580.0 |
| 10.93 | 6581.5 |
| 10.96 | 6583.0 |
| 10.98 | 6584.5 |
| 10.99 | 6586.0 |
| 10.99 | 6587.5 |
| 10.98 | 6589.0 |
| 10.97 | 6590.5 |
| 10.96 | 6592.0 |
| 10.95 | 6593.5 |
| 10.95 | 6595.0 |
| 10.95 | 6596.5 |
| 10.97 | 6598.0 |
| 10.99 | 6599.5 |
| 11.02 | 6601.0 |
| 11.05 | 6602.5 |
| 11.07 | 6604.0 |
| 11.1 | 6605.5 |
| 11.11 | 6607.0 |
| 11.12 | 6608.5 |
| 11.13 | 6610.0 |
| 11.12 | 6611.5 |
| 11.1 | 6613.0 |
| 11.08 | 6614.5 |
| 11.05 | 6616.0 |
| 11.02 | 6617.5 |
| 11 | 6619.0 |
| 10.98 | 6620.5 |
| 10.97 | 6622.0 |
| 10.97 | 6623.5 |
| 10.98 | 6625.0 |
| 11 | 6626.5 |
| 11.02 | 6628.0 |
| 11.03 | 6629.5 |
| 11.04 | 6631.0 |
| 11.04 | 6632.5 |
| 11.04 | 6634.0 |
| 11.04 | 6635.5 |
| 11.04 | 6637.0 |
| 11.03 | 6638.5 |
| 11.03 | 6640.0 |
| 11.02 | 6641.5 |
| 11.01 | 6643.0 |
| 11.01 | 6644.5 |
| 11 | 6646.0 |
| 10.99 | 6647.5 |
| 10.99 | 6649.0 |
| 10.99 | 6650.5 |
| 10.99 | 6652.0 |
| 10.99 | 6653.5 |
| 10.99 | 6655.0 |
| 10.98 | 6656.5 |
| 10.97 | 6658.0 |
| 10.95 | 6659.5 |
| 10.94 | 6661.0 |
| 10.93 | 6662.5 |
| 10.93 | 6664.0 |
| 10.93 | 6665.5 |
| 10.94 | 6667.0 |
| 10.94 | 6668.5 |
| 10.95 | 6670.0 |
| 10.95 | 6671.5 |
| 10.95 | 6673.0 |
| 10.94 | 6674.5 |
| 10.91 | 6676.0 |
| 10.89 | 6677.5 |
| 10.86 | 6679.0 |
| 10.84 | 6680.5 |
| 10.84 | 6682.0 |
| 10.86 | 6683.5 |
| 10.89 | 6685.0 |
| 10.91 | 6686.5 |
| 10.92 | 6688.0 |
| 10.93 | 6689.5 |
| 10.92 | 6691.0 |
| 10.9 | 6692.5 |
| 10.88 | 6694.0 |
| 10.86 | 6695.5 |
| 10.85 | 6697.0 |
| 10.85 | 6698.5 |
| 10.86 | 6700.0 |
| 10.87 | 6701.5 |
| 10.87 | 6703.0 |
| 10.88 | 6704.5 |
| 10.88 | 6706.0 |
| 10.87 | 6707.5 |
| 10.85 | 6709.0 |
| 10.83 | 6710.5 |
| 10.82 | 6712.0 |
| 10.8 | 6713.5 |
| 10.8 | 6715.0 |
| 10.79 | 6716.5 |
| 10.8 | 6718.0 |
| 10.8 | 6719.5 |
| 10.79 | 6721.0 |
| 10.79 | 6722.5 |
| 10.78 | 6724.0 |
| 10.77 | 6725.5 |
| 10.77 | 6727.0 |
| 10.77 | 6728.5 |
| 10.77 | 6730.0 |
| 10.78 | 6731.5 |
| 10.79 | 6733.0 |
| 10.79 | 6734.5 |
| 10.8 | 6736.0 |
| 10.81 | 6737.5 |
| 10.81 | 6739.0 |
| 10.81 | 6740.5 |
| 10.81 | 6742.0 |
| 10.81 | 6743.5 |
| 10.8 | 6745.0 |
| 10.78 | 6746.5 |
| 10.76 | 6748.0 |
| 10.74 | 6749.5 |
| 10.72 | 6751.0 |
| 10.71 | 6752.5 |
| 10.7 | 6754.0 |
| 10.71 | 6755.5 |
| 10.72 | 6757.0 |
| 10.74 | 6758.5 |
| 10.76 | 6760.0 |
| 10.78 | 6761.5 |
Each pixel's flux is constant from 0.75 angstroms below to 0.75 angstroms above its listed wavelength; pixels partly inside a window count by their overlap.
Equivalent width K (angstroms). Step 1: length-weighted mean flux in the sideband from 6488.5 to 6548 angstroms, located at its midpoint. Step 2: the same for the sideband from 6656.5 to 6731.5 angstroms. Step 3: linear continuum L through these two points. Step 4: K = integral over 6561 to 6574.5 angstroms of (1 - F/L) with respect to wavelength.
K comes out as 1.7 angstroms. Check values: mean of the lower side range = 11.1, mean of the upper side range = 10.9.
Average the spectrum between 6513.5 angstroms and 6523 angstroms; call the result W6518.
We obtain 11.2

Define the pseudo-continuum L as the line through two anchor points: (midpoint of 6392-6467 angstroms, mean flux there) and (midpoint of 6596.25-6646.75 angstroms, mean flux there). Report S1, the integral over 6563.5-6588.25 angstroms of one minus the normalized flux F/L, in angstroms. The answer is 1.6 angstroms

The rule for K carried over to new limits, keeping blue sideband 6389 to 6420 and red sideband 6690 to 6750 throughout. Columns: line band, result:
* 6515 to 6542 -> -0.1 angstroms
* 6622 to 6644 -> -0.1 angstroms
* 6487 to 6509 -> 0.1 angstroms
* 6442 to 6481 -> -0.4 angstroms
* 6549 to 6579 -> 2.4 angstroms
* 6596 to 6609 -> -0.1 angstroms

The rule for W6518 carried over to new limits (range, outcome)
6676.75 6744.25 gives 10.8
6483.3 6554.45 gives 11.1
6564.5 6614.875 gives 10.7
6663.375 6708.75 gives 10.9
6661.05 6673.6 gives 10.9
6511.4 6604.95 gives 10.8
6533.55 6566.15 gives 10.6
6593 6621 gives 11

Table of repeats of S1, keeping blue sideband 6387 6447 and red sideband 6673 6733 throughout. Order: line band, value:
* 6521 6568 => 1.72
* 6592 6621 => -0.08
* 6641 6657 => -0.09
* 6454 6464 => -0.13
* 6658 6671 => -0.04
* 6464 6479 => -0.03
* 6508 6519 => -0.07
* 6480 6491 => -0.03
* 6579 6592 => 0.10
